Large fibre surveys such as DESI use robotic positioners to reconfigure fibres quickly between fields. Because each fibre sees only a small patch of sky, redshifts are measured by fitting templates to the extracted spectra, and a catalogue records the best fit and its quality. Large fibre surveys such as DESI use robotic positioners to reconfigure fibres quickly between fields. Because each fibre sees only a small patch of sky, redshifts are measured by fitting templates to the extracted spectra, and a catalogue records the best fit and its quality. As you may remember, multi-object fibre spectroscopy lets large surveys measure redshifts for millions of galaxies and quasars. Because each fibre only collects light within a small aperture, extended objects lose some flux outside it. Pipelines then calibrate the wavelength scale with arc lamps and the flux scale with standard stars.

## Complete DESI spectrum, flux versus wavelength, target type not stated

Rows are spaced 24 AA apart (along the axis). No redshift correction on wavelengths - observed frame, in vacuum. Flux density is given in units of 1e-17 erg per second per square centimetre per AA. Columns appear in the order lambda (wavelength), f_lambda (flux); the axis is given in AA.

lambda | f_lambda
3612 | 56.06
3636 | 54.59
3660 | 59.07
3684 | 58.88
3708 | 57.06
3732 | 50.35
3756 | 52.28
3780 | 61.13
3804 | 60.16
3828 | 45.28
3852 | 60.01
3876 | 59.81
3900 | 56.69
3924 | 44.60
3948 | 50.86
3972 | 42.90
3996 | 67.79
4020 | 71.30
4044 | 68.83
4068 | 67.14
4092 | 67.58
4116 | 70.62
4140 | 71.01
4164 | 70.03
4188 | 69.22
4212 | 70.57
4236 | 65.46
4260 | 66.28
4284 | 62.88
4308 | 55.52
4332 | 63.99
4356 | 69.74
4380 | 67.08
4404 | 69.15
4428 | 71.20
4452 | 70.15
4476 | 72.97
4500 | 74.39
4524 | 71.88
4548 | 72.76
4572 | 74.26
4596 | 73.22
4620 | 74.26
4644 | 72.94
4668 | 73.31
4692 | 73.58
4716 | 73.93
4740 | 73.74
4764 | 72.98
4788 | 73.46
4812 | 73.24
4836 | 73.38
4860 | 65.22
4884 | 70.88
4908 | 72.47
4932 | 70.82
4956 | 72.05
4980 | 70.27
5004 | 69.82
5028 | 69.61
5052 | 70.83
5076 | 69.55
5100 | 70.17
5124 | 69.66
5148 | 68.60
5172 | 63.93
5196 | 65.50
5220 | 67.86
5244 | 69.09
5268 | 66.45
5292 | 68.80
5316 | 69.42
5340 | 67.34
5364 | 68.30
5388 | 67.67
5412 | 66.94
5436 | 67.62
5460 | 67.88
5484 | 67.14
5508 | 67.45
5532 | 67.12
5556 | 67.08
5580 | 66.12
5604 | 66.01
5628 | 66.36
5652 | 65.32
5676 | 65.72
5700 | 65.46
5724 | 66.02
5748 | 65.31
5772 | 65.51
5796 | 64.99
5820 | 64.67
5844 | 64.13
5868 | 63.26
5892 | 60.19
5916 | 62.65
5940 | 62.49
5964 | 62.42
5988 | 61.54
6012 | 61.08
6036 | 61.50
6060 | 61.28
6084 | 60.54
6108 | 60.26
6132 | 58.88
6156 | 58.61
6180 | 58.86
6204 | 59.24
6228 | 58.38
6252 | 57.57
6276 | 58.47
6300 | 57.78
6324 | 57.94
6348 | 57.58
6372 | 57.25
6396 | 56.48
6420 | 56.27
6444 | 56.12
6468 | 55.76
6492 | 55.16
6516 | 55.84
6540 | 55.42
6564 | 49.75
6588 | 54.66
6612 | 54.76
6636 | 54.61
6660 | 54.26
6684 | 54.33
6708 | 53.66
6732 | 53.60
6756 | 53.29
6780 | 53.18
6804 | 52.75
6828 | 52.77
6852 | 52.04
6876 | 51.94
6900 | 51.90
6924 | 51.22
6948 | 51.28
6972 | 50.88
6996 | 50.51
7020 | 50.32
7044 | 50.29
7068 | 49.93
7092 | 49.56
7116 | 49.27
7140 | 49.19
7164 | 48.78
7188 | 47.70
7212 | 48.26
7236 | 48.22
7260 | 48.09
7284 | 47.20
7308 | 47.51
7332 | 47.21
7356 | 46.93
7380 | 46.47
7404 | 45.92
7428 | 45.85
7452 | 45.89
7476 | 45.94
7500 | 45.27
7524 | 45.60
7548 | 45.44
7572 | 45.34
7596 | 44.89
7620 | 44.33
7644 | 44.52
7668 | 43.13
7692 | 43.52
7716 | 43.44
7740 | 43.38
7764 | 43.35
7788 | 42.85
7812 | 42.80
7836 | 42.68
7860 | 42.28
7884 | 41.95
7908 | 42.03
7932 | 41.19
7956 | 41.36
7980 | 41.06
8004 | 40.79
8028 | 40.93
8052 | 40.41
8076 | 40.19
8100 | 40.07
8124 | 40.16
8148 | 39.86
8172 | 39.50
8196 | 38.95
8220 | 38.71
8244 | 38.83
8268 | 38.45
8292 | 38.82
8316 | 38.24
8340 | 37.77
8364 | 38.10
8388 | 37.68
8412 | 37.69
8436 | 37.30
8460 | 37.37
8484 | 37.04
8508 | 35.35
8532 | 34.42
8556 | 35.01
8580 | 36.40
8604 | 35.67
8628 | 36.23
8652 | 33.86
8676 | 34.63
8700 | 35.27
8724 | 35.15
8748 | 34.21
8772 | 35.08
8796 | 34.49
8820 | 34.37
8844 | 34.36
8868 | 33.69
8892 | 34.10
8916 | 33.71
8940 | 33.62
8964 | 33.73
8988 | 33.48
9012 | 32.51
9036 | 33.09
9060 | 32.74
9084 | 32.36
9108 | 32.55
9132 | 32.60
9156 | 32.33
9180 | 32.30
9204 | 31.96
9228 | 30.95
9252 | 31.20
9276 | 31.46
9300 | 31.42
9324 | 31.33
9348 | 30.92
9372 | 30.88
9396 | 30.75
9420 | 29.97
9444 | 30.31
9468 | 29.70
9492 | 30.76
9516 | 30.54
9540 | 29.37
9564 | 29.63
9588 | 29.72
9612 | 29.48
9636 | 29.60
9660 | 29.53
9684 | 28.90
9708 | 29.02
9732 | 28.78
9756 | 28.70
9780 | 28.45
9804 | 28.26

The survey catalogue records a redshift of 0.00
